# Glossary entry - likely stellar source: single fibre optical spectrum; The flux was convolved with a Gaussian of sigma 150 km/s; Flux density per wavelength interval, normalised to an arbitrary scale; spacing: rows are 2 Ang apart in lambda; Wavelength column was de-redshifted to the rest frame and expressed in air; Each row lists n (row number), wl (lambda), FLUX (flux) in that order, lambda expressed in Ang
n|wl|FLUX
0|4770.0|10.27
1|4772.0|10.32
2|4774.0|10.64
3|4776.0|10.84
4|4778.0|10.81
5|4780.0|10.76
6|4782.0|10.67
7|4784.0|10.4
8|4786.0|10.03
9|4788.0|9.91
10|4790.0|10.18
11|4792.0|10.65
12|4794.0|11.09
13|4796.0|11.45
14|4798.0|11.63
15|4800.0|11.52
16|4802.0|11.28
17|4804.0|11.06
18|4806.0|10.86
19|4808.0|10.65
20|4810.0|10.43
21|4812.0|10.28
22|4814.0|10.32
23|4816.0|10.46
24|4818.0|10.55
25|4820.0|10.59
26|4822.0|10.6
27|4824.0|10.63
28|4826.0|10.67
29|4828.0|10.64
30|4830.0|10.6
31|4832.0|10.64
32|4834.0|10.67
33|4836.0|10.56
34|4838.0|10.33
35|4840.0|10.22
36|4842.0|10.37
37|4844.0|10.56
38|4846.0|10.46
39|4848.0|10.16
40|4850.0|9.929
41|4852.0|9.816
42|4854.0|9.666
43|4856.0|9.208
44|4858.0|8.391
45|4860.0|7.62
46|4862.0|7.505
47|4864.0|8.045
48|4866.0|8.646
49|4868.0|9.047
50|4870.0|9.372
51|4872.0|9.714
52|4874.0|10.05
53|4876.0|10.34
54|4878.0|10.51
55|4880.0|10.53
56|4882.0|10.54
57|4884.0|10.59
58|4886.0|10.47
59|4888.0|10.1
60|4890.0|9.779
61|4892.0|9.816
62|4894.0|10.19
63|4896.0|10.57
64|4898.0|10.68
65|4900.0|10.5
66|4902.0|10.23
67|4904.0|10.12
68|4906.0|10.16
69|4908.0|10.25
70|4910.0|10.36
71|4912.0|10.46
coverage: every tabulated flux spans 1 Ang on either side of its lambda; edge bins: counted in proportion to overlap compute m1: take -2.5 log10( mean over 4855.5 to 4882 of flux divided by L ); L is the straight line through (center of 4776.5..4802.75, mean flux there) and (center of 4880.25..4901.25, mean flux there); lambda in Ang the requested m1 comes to 0.14 mag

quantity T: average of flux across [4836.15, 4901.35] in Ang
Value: 9.82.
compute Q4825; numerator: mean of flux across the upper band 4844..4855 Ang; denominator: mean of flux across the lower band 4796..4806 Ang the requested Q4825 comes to 0.89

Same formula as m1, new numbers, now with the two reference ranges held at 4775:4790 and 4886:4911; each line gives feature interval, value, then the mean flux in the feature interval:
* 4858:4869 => 0.249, 8.19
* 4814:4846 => -0.016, 10.5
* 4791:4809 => -0.070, 11.1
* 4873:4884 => -0.014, 10.4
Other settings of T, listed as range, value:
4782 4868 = 10.2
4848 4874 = 9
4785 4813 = 10.8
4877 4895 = 10.3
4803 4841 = 10.6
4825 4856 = 10.3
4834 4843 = 10.4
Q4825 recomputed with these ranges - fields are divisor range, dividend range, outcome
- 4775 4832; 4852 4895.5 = 0.89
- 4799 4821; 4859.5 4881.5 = 0.87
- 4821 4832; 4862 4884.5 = 0.91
